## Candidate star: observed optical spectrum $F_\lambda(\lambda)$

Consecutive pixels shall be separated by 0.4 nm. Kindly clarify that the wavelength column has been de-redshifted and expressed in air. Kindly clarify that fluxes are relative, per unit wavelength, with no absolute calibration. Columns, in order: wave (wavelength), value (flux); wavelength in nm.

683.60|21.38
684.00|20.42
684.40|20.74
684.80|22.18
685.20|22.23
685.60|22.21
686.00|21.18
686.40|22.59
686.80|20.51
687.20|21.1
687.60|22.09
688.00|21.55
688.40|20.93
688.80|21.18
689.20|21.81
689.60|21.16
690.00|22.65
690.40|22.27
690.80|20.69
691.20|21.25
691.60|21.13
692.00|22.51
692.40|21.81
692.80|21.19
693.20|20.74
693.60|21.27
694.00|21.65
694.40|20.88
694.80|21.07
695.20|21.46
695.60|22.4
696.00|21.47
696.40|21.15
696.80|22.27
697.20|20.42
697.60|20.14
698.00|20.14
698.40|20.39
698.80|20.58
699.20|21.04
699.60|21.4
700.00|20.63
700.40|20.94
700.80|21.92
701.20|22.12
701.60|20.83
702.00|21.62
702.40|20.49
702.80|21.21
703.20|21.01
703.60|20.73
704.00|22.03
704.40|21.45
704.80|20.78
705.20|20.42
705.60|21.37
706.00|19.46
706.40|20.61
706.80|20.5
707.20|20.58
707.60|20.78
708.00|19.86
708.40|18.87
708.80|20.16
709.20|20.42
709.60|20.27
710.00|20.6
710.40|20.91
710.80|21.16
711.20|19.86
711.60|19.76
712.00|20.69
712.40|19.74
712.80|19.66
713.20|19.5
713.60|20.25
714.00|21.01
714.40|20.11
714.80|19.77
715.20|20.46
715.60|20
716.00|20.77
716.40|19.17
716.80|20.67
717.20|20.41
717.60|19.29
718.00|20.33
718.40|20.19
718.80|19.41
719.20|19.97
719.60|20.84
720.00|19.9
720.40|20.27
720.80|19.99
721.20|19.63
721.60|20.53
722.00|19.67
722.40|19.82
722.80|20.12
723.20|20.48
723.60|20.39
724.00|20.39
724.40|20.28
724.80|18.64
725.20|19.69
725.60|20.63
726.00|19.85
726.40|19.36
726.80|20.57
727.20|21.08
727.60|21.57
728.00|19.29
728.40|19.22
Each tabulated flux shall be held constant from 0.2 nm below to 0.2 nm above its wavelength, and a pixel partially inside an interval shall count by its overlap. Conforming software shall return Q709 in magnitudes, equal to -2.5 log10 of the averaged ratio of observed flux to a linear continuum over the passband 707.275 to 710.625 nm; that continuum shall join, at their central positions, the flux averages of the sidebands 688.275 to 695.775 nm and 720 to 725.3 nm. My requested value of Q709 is 0.02 mag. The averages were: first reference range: 21.5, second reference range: 20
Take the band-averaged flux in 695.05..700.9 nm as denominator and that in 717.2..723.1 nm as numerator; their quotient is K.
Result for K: 0.95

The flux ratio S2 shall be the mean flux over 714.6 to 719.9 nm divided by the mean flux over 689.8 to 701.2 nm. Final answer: 0.94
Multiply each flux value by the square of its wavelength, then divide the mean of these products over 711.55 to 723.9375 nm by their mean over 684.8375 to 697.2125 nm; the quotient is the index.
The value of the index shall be 1.0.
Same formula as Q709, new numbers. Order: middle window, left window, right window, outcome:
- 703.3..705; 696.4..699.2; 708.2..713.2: -0.041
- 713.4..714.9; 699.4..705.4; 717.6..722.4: 0.005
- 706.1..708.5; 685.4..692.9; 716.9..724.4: 0.027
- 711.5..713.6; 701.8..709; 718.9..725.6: 0.026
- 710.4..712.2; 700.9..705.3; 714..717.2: 0.006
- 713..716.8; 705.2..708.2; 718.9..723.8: 0.006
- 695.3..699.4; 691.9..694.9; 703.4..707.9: 0.008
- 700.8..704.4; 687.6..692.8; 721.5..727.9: -0.012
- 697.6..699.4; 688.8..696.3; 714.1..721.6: 0.036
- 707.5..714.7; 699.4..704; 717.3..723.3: 0.023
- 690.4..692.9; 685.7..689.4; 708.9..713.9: -0.013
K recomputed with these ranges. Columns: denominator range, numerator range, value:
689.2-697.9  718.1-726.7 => 0.94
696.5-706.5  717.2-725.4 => 0.95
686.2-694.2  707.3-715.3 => 0.94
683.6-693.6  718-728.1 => 0.94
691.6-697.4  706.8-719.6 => 0.94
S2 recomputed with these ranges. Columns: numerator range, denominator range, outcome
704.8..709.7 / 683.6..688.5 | 0.94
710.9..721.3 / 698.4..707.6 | 0.96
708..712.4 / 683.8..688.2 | 0.94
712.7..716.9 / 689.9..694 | 0.93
